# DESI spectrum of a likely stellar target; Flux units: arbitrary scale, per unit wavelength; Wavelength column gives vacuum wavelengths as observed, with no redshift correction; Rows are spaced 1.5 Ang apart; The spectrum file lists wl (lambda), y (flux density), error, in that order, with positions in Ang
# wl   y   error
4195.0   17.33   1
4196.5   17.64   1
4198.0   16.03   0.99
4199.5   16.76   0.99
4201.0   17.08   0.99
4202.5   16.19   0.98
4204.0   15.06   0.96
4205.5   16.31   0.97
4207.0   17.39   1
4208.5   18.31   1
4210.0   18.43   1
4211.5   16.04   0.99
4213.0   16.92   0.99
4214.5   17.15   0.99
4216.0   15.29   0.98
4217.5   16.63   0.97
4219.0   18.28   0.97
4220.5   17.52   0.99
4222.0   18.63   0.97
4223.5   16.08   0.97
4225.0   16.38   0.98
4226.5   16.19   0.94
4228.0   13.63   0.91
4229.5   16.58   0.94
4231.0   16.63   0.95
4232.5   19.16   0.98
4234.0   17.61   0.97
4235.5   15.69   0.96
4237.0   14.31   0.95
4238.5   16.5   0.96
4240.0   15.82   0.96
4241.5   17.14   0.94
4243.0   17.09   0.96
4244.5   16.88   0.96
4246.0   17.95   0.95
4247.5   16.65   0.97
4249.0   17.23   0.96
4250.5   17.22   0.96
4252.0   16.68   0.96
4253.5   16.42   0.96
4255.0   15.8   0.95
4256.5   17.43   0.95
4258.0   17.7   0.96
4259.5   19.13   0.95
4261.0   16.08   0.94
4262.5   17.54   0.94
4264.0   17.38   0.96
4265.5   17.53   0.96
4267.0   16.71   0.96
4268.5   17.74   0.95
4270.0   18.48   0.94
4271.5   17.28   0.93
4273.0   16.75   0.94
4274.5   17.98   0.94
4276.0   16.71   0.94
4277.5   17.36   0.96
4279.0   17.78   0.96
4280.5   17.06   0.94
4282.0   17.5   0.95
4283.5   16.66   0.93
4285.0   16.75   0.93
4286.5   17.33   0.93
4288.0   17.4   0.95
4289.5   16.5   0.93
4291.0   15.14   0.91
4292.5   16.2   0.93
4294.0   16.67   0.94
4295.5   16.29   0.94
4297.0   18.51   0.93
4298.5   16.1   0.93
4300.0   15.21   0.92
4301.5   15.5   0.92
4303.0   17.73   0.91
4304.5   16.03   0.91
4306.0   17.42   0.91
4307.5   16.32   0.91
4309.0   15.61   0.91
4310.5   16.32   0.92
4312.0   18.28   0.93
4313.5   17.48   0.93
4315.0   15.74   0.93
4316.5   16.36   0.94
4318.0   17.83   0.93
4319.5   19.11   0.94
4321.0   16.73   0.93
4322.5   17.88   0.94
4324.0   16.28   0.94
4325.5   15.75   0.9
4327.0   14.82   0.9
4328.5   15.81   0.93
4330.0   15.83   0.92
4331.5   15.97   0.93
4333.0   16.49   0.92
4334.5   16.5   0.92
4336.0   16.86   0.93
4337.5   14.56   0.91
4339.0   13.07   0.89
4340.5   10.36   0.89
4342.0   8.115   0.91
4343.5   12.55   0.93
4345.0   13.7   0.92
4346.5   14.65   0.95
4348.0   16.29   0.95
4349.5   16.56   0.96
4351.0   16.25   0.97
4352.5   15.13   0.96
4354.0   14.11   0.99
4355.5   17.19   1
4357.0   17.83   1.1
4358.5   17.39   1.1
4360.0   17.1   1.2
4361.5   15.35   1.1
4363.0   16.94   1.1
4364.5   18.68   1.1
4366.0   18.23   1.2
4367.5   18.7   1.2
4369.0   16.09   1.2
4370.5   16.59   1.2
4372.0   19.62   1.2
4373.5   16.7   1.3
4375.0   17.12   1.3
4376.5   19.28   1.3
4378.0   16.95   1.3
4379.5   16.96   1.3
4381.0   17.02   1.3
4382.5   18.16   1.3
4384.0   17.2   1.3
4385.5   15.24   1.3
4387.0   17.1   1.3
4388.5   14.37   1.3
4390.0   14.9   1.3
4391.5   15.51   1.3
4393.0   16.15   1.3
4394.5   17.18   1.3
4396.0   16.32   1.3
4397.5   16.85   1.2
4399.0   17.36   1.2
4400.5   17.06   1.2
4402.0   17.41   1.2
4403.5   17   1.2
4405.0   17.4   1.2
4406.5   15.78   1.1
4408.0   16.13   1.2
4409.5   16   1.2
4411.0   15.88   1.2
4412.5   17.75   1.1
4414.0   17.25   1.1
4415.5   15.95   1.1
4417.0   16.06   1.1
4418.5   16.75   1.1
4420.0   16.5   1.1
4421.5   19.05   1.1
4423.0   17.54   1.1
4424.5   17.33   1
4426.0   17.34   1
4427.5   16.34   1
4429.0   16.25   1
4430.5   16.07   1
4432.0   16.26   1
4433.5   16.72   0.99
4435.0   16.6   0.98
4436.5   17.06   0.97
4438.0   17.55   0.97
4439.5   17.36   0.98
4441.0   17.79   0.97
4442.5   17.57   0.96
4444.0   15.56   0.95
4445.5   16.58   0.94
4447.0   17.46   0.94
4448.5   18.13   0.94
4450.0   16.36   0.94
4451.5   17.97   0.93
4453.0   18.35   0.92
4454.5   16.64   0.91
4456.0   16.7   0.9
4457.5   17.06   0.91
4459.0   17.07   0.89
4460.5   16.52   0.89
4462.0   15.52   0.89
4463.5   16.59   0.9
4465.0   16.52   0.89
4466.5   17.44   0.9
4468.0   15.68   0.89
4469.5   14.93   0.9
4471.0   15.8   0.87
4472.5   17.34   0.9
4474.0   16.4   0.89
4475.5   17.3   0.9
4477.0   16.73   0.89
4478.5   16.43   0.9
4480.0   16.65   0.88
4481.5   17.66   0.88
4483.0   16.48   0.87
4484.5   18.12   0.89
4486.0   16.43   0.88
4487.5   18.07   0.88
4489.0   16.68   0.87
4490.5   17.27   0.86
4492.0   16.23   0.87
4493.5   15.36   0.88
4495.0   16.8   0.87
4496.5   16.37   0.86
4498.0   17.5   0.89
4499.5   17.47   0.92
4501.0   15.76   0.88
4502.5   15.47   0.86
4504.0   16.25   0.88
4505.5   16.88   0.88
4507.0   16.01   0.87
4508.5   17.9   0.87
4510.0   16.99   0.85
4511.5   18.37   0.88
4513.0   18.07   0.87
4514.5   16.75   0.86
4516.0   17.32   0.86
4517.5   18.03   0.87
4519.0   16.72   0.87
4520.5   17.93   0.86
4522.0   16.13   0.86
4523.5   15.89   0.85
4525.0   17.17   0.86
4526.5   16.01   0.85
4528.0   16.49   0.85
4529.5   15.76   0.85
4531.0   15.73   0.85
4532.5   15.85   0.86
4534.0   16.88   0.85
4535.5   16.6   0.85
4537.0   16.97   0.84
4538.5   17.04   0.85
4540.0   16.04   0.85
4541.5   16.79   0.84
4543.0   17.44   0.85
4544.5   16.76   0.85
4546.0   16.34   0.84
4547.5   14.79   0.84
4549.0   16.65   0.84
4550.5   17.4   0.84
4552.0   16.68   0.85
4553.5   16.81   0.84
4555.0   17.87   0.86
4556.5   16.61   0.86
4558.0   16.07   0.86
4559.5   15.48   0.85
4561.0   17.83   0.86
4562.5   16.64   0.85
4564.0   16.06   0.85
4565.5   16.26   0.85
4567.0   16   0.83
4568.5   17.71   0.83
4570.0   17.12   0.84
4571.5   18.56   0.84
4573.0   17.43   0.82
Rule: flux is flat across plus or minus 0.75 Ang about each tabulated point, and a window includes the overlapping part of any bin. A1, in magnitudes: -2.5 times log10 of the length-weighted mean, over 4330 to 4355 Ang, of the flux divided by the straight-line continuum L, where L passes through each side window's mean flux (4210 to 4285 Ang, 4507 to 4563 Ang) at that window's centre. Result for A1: 0.17 mag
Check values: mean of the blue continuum 17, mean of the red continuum 16.8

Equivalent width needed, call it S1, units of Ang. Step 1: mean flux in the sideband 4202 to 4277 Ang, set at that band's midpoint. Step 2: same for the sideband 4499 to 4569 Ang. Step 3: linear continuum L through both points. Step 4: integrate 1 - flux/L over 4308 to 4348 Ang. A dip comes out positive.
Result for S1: 3.20 Ang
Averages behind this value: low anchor 16.9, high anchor 16.7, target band 15.5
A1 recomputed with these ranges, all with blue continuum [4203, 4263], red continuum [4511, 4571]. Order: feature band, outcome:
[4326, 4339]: 0.07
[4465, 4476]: 0.02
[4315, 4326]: -0.02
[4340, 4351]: 0.24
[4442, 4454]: -0.03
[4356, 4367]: -0.04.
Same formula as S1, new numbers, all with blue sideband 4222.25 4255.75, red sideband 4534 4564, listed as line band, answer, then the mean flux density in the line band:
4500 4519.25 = -0.38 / 17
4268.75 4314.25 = -0.85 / 16.9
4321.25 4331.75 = 0.32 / 16.1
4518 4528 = -0.01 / 16.7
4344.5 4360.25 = 0.55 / 16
